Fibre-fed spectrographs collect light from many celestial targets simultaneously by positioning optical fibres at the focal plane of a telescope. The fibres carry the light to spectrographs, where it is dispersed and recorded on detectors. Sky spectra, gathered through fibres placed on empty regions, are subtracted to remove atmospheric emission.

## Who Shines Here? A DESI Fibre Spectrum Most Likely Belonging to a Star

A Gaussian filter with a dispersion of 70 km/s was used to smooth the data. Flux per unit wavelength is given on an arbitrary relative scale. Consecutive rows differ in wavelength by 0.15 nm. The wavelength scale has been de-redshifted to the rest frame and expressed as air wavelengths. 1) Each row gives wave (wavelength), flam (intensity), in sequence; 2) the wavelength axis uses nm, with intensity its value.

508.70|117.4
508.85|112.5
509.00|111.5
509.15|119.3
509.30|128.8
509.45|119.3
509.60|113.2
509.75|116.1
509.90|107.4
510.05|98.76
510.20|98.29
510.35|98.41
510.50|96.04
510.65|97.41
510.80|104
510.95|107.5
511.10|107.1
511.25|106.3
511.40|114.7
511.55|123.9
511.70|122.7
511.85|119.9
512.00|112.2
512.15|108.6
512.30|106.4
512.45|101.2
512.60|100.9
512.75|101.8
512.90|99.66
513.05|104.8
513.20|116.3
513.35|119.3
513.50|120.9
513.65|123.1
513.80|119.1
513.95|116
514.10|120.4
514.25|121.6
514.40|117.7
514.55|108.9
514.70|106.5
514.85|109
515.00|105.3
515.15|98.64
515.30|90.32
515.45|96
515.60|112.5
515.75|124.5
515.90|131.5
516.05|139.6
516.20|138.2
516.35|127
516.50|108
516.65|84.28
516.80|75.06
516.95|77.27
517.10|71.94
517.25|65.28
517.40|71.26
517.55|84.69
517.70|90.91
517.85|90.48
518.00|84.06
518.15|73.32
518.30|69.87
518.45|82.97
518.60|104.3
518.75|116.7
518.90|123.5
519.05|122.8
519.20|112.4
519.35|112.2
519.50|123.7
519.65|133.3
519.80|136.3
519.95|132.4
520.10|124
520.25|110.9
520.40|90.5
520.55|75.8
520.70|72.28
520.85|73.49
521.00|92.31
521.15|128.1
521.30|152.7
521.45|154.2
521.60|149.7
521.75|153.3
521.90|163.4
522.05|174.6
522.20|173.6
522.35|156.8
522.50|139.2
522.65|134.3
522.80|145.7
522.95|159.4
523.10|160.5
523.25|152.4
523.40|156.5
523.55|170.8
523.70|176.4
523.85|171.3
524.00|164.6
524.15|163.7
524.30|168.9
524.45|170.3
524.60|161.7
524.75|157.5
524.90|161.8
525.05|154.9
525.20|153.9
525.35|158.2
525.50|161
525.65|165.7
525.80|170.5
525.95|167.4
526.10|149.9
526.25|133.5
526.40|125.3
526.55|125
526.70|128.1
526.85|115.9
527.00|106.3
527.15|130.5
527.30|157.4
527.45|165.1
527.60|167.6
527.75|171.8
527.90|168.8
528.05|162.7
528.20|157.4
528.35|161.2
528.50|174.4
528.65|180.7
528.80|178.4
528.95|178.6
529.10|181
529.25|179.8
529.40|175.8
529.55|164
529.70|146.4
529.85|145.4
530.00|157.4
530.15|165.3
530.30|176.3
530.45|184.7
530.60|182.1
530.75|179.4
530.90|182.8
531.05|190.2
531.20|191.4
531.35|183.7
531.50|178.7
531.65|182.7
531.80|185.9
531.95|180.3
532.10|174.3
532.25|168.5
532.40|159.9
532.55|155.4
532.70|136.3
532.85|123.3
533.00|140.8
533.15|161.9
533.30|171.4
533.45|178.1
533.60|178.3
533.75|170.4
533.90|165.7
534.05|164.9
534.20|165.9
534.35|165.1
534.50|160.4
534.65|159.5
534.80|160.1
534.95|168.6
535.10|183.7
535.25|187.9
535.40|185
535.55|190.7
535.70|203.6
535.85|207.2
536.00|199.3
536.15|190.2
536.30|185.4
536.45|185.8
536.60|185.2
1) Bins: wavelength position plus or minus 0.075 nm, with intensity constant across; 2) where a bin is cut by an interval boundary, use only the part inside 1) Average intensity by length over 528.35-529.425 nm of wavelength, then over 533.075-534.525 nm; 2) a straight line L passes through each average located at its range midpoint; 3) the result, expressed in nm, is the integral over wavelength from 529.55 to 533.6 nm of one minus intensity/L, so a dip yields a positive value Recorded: 0.090 nm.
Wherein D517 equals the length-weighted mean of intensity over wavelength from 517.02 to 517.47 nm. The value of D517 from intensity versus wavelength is 69.6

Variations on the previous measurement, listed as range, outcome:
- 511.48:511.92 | 122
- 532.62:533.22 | 141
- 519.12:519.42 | 112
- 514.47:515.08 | 107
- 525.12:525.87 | 162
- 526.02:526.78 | 132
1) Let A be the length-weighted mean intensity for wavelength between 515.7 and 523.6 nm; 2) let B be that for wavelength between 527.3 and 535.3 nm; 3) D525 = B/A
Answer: 1.43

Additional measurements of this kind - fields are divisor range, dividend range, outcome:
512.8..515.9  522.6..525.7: 1.44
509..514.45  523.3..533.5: 1.46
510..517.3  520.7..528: 1.40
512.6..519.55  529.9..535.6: 1.63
